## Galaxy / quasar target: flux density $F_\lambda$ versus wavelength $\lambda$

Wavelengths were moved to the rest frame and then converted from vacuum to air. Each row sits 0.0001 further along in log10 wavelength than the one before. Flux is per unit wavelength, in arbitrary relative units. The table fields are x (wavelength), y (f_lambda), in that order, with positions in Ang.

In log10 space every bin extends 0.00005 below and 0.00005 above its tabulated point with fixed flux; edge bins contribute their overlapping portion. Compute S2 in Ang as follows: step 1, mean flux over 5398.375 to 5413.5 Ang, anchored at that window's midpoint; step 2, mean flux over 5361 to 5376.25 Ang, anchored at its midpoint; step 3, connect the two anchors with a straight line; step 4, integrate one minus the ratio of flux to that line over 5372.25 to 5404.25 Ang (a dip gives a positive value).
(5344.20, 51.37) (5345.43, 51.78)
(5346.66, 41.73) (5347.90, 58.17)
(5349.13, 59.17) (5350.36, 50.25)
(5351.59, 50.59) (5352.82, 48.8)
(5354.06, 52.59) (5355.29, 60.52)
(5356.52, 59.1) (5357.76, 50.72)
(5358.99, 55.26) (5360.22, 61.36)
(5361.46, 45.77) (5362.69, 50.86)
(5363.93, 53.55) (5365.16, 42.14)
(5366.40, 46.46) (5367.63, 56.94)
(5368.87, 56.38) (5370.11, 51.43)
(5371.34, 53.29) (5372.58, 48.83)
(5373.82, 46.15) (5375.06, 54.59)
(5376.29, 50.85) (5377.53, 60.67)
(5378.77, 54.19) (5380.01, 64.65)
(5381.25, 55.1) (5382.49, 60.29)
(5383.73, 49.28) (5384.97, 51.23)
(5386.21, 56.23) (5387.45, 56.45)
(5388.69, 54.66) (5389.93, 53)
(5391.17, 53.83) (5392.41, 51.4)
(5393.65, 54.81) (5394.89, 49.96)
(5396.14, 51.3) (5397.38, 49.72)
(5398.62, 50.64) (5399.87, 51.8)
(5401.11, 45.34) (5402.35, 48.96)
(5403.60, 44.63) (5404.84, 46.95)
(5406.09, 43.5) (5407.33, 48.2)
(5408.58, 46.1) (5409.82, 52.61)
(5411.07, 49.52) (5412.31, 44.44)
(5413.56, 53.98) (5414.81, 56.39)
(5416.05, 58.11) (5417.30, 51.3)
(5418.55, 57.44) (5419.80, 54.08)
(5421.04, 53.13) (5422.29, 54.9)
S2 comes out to -2.3 Ang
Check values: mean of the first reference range 50.6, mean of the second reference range 47.9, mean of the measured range 52.7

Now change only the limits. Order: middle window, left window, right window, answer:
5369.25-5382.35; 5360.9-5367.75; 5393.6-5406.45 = -1.5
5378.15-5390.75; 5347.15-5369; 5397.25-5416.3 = -1.1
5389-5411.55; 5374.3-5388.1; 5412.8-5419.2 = 2.3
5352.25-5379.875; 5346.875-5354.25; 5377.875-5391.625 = 0.5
